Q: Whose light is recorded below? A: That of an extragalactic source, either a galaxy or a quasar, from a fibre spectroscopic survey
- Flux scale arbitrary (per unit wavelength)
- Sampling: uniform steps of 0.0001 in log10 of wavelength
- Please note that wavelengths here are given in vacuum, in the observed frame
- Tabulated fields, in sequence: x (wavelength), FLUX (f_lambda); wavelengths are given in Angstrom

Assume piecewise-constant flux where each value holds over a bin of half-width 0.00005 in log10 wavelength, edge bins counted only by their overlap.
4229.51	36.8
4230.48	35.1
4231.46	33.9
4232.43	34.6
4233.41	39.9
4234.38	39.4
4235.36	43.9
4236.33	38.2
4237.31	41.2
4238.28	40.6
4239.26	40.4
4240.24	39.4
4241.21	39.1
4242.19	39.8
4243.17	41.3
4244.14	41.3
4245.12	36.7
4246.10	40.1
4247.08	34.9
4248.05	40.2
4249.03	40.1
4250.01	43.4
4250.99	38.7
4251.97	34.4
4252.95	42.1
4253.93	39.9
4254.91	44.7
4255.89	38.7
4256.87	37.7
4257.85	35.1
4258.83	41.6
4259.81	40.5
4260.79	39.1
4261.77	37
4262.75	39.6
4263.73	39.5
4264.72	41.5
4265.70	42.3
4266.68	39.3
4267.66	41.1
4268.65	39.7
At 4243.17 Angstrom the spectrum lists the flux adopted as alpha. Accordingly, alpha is 41.3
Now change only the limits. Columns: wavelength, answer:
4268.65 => 39.7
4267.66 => 41.1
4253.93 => 39.9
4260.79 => 39.1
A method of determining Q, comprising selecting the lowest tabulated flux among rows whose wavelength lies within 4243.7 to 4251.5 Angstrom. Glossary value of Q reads 34.9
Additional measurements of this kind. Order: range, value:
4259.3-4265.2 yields 37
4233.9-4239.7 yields 38.2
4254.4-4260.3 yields 35.1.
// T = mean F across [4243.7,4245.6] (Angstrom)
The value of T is 38.9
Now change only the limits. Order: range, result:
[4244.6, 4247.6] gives 37.3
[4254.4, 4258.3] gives 39.1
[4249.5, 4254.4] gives 39.7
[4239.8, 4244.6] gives 40.2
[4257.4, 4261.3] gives 39.1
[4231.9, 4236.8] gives 39.2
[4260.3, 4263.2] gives 38.6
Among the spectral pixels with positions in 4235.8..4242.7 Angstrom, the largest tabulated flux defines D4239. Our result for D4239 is 41.2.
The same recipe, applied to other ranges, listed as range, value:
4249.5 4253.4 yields 43.4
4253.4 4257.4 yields 44.7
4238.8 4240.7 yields 40.4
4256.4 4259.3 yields 41.6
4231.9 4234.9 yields 39.9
